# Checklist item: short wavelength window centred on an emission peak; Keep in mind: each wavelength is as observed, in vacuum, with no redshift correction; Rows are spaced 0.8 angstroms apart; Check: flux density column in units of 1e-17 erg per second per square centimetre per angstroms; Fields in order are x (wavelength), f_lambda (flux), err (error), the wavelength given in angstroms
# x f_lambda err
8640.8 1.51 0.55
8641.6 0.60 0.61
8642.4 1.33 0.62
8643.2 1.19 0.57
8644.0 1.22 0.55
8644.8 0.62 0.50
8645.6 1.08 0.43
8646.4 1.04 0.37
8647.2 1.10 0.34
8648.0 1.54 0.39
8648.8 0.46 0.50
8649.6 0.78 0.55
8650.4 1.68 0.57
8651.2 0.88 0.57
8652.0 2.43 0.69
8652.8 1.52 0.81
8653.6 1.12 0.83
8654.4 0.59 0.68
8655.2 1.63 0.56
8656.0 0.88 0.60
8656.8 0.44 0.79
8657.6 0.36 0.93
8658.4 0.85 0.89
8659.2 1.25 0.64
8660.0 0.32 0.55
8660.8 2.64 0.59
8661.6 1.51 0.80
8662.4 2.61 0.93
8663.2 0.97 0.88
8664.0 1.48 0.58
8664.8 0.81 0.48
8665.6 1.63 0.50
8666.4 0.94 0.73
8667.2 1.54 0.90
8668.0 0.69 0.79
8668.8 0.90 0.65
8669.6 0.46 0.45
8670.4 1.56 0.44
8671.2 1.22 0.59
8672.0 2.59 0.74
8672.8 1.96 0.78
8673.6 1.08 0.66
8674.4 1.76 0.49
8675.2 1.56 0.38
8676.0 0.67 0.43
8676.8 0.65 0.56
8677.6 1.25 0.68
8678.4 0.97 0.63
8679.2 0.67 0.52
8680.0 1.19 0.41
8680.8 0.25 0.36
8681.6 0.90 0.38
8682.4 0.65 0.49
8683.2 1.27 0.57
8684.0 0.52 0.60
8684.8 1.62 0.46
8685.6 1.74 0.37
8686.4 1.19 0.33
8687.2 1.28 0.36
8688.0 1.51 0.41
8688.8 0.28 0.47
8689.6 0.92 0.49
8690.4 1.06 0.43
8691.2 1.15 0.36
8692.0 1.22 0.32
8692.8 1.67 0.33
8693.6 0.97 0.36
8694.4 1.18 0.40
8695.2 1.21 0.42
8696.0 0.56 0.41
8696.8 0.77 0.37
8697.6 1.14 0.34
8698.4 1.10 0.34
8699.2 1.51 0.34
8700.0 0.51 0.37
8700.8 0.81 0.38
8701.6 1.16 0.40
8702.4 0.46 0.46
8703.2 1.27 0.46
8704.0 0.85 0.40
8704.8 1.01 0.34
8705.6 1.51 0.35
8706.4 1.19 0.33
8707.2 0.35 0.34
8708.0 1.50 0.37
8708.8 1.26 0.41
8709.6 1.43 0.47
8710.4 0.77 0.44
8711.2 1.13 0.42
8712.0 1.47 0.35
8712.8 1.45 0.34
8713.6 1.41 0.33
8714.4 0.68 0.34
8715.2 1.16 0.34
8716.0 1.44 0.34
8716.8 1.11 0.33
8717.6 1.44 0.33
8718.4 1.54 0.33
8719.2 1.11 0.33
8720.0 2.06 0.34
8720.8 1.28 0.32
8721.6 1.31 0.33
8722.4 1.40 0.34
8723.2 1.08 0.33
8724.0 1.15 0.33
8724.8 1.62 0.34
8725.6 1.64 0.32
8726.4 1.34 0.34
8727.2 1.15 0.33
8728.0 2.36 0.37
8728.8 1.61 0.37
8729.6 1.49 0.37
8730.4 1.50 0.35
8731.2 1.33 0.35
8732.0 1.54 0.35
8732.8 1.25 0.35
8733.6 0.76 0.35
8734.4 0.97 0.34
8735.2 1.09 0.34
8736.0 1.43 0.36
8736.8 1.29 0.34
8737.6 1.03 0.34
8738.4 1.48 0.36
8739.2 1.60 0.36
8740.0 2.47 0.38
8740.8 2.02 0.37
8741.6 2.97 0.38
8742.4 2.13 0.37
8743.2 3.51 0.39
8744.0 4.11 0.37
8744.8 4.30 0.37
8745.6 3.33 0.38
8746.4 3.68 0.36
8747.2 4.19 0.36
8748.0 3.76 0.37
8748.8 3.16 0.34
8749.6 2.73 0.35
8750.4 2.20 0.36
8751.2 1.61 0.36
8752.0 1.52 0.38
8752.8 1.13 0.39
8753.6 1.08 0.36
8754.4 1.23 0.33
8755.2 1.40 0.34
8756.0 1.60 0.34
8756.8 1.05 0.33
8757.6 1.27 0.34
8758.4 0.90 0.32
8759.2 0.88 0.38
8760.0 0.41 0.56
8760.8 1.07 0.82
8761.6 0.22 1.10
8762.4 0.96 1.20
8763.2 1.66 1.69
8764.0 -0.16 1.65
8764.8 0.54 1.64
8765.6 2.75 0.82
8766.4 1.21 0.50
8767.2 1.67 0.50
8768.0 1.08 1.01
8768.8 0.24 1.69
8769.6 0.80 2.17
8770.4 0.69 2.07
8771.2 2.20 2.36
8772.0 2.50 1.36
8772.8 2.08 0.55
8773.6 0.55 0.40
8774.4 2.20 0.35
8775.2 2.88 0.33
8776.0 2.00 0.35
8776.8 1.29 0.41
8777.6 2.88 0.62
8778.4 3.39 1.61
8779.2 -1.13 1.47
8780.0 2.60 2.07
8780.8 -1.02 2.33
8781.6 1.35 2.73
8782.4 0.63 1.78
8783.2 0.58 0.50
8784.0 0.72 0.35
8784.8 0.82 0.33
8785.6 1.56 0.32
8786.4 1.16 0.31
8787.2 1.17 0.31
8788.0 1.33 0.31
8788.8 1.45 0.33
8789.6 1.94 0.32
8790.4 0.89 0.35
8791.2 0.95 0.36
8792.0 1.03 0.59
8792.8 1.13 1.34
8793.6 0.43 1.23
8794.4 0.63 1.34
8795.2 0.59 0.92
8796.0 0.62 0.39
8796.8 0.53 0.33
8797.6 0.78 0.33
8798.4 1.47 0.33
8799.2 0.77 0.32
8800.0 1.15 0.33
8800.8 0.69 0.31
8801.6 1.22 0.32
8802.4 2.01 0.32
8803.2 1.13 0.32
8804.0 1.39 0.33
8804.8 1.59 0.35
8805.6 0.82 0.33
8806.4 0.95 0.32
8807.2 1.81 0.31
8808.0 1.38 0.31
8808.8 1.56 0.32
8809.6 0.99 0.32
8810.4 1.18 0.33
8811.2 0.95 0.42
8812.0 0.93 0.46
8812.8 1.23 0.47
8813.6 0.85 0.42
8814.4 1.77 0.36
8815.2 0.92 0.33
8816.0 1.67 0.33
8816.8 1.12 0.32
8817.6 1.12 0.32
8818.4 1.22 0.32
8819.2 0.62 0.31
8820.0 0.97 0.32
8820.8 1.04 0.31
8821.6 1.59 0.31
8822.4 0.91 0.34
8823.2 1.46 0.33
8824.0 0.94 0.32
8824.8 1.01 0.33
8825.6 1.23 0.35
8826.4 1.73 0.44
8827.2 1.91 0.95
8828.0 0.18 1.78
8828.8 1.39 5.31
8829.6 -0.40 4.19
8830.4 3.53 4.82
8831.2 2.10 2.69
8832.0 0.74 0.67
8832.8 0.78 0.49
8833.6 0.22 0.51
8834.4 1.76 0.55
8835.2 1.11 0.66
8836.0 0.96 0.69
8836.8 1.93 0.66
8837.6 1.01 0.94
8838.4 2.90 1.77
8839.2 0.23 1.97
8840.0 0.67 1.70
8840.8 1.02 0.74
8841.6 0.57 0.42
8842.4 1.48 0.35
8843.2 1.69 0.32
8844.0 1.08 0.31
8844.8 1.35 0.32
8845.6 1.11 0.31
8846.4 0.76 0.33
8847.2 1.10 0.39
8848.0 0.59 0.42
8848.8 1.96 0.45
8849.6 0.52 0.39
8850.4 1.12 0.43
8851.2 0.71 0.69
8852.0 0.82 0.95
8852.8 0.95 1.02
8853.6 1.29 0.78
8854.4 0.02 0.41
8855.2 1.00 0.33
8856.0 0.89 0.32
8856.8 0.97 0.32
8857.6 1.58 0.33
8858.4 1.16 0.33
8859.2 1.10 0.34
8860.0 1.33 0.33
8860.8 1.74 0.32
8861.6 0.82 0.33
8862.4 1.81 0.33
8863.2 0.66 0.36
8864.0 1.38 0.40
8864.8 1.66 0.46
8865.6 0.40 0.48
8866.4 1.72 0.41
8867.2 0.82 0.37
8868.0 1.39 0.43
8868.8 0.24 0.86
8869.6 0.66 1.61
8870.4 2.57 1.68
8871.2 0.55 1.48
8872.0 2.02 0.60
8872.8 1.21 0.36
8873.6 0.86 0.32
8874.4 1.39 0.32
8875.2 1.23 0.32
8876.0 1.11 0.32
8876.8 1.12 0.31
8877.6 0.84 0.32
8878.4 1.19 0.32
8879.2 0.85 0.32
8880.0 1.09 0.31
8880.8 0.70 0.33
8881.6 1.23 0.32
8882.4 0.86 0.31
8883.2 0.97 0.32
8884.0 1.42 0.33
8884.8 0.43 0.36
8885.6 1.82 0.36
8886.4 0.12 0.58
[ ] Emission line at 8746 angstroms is H-alpha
